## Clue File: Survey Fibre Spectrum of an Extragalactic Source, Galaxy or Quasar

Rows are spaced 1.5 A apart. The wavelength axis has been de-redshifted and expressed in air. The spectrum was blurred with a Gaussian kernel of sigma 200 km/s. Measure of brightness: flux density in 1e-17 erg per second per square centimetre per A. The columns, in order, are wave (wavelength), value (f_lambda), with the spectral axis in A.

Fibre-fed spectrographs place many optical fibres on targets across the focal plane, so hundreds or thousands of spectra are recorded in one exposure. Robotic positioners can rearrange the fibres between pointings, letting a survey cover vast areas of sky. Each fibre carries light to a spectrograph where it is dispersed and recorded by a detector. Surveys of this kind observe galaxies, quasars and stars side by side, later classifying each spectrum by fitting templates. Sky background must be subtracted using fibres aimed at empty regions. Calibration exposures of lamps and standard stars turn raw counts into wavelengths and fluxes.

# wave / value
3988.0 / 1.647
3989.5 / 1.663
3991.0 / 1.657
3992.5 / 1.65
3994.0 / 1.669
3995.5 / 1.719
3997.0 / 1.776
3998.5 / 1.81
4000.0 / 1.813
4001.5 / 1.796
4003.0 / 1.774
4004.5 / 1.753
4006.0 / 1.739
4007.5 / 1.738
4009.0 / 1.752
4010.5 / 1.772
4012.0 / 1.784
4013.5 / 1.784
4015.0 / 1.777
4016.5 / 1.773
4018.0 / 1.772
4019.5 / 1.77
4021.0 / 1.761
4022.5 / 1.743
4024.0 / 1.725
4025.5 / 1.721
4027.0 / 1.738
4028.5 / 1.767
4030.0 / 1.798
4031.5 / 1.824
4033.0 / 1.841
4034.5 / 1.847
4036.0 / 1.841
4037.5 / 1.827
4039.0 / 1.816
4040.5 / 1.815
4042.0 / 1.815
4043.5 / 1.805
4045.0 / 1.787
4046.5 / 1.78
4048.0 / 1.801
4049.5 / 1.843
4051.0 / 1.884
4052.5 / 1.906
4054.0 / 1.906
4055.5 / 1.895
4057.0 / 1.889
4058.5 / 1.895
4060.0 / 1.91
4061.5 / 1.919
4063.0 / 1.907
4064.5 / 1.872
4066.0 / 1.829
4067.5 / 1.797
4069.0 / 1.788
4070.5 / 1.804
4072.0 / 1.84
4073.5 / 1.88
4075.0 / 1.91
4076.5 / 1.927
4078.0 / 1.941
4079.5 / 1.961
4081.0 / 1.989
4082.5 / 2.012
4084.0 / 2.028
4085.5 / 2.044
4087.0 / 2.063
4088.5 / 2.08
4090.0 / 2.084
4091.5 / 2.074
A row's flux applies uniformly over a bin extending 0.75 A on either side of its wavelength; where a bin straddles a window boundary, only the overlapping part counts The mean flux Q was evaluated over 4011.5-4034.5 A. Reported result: 1.77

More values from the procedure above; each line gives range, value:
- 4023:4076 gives 1.83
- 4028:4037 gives 1.82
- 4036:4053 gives 1.82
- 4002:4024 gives 1.76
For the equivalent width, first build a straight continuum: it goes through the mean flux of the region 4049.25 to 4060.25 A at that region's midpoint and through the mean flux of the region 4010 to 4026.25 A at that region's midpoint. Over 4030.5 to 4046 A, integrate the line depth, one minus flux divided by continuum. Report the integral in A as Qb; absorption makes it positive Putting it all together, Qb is 0.1 A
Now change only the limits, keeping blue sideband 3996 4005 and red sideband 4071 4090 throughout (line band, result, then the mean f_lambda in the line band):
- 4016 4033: 0.71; 1.77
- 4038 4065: 0.70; 1.86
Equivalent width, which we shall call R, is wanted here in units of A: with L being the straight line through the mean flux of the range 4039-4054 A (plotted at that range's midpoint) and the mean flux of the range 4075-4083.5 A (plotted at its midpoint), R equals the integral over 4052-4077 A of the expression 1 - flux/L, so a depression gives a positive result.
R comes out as 0.4 A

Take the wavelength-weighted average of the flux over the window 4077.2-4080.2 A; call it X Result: 1.95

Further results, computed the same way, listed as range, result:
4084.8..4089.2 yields 2.06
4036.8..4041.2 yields 1.82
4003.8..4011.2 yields 1.75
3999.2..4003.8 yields 1.79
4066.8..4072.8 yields 1.81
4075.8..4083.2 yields 1.97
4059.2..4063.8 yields 1.91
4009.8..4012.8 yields 1.78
